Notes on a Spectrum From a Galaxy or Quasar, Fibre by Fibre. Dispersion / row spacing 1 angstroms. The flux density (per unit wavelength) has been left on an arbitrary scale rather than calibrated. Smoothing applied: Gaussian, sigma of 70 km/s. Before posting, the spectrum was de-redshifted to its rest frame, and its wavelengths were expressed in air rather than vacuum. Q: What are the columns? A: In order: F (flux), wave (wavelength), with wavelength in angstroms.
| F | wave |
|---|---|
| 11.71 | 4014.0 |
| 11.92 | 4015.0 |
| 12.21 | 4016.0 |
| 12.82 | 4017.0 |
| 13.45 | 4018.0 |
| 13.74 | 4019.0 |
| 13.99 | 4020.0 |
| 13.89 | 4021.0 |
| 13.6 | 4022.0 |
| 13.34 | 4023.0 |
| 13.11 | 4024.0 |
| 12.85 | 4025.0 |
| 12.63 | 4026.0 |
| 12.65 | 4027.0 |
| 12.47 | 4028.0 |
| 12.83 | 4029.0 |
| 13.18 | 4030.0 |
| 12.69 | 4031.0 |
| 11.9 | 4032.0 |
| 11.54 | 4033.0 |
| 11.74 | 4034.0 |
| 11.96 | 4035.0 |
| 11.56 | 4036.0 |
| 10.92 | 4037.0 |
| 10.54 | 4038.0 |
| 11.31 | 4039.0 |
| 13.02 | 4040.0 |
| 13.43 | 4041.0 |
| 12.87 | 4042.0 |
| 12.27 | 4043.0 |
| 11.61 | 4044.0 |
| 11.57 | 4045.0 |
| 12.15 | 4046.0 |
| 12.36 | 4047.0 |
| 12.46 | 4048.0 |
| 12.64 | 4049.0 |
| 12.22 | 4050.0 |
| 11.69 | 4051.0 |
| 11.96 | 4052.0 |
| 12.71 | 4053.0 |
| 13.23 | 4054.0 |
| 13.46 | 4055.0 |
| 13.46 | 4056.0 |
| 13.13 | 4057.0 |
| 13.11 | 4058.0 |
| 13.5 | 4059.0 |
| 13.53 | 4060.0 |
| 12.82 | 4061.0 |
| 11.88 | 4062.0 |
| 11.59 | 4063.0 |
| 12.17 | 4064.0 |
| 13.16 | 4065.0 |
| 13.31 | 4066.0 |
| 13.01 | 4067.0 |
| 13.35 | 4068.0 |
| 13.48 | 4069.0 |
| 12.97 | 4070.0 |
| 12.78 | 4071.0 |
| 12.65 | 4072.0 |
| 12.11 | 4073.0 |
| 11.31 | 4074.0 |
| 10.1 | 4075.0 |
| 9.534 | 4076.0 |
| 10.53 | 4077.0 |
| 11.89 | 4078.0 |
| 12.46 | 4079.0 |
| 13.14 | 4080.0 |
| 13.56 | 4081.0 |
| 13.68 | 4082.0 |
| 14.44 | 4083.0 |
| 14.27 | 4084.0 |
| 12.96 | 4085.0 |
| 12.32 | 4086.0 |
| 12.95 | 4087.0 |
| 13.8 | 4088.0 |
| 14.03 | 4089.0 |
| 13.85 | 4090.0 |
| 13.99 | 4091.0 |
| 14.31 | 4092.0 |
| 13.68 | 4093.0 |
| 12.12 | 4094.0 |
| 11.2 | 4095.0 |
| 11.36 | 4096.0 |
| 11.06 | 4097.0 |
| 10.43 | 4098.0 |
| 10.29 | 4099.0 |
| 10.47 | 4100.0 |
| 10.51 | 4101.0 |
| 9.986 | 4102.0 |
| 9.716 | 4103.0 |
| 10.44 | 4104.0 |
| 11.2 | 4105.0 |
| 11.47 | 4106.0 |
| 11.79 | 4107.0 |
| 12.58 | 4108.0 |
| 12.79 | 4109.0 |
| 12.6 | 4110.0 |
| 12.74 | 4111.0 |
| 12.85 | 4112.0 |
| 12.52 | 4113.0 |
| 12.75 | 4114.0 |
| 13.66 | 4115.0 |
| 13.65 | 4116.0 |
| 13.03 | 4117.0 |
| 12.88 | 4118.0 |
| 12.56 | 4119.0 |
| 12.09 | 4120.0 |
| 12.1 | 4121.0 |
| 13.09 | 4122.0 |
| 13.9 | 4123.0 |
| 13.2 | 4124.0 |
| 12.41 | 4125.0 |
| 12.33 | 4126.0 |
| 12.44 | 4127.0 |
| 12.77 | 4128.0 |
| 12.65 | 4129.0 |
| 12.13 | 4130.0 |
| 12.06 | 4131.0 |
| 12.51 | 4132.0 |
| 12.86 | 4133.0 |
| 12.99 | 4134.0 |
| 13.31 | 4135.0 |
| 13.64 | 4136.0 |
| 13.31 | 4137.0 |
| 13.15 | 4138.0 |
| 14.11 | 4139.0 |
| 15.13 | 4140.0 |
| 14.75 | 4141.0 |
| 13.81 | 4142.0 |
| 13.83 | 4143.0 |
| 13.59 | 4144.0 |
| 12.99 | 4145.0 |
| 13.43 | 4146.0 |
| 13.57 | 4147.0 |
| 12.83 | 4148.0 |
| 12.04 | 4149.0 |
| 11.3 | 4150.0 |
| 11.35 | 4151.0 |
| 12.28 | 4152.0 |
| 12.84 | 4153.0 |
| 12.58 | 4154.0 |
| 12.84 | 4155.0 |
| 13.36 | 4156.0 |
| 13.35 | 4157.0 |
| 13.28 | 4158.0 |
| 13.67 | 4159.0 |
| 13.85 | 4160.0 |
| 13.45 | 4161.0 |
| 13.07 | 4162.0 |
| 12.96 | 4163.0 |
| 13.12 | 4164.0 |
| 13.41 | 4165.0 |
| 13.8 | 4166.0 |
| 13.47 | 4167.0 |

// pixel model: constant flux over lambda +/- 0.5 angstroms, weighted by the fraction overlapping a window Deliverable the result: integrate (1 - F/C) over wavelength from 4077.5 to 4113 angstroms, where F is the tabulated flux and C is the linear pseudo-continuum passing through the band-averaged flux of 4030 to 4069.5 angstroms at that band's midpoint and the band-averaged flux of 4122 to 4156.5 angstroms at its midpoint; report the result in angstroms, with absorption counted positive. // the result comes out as 1.2 angstroms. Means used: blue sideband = 12.5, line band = 12.3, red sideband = 13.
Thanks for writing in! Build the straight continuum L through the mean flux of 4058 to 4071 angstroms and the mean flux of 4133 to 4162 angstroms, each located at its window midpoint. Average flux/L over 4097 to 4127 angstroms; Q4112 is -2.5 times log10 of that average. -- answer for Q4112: 0.09 mag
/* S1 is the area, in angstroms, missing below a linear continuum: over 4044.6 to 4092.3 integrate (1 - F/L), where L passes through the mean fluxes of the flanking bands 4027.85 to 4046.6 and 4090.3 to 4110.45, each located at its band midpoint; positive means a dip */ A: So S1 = -3.6 angstroms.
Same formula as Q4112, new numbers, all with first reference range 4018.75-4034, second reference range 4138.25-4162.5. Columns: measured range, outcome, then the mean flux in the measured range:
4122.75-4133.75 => 0.04 mag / 12.6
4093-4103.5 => 0.20 mag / 10.9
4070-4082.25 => 0.09 mag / 12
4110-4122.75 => 0.02 mag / 12.8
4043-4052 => 0.08 mag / 12.1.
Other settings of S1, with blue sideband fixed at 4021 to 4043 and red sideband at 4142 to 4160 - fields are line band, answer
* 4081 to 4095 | -0.91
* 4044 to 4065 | -0.09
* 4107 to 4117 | -0.07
